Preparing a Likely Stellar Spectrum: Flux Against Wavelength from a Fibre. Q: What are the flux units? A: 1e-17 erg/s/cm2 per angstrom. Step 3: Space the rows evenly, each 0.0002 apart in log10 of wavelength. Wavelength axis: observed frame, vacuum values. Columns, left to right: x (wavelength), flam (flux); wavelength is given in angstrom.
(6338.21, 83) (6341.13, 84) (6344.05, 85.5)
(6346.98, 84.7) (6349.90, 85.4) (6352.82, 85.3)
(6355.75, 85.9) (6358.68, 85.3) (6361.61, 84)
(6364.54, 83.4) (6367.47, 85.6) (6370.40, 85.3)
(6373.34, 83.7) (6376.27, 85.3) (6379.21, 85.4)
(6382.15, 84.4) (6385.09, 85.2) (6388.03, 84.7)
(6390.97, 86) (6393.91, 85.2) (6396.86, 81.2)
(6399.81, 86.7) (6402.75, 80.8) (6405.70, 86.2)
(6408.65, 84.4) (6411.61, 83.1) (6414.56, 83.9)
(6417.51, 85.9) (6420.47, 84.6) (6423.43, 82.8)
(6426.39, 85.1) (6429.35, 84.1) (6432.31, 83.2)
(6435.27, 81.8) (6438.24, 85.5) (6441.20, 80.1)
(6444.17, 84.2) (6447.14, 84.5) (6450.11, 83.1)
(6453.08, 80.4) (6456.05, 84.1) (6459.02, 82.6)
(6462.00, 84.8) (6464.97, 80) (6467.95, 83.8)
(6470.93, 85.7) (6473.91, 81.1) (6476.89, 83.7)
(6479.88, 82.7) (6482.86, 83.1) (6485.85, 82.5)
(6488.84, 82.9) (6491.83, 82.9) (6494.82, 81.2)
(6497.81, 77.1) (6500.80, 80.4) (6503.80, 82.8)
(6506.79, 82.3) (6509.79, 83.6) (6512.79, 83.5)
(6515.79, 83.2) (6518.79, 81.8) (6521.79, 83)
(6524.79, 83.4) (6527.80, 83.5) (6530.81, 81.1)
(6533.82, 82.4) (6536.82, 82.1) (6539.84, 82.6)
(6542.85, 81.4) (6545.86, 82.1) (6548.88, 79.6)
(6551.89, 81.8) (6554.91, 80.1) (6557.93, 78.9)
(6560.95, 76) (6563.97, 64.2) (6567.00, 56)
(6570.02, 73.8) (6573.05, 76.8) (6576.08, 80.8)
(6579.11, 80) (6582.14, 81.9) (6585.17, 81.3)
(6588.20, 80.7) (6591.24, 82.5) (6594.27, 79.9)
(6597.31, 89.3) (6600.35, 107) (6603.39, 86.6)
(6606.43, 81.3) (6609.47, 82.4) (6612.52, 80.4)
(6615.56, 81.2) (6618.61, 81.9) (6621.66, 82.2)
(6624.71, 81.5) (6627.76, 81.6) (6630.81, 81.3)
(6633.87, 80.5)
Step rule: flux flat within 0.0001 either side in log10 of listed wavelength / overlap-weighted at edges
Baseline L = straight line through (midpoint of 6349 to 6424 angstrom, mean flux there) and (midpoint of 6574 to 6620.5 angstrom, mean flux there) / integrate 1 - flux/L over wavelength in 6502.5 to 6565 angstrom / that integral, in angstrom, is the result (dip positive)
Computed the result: 2.2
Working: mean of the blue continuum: 84.6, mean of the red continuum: 83.7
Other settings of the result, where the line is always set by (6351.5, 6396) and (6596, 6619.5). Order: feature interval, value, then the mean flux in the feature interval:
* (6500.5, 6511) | 0.40 angstrom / 82.4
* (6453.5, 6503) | 1.84 angstrom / 82.4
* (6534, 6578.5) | 4.62 angstrom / 77.1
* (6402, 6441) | 0.61 angstrom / 83.9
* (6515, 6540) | 0.97 angstrom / 82.5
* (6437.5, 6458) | 0.56 angstrom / 83.1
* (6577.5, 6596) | 1.09 angstrom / 81.2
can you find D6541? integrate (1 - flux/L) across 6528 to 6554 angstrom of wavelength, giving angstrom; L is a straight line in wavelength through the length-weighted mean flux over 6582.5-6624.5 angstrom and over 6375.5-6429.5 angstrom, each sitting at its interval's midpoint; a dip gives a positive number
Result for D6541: 0.8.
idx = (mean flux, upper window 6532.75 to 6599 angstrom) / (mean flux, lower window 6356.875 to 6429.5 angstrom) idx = 0.93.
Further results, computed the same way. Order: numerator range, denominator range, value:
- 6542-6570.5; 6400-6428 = 0.89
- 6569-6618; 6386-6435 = 0.99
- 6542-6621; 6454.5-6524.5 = 0.97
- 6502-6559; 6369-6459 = 0.98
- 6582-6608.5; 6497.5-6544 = 1.04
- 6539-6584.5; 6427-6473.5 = 0.93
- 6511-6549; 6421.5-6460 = 0.99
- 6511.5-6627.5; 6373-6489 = 0.97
